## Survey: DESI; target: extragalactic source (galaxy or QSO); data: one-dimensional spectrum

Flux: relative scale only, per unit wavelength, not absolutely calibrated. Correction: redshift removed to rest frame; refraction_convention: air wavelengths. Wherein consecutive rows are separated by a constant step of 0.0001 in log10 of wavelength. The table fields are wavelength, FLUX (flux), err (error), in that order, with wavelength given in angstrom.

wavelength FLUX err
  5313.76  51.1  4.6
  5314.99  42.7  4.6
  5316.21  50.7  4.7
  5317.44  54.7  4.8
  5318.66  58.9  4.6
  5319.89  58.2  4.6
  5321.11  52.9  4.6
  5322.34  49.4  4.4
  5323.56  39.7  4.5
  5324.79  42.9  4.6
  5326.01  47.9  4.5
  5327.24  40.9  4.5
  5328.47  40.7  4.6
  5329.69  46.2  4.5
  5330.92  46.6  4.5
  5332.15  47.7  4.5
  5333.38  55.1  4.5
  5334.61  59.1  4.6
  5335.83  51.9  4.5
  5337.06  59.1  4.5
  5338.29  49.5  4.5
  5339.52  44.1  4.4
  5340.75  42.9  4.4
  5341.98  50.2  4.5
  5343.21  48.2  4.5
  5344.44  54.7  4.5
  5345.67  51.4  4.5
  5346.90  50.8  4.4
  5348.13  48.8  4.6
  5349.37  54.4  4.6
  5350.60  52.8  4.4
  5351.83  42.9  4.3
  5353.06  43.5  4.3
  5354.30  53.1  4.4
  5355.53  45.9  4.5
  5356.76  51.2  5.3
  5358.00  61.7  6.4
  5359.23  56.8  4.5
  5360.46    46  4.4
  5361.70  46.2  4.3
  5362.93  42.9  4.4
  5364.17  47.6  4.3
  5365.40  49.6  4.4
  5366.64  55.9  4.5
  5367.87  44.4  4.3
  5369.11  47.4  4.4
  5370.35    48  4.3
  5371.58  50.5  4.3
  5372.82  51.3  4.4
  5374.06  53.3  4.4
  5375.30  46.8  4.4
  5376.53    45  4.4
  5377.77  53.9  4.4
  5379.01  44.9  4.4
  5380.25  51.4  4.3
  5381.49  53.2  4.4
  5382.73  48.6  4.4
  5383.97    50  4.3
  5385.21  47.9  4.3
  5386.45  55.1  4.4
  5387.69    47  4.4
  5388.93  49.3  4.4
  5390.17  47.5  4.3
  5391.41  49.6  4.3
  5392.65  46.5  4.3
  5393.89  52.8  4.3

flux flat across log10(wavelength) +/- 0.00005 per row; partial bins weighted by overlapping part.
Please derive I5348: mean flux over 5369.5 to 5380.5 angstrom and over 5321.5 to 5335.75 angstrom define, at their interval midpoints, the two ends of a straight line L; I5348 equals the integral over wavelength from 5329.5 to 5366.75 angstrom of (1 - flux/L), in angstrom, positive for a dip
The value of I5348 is -1.6 angstrom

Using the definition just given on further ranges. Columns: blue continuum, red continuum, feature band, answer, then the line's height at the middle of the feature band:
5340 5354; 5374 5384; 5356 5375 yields -0.3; 49.3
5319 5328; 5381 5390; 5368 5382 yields 0.1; 49.6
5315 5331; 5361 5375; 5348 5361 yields -0.6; 48.6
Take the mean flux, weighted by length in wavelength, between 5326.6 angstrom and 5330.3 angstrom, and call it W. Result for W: 42.6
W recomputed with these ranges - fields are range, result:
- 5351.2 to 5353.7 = 43.3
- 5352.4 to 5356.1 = 47.4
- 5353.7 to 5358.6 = 52.9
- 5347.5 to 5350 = 51.5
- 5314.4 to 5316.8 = 46.8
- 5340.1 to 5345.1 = 49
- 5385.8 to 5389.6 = 50.4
